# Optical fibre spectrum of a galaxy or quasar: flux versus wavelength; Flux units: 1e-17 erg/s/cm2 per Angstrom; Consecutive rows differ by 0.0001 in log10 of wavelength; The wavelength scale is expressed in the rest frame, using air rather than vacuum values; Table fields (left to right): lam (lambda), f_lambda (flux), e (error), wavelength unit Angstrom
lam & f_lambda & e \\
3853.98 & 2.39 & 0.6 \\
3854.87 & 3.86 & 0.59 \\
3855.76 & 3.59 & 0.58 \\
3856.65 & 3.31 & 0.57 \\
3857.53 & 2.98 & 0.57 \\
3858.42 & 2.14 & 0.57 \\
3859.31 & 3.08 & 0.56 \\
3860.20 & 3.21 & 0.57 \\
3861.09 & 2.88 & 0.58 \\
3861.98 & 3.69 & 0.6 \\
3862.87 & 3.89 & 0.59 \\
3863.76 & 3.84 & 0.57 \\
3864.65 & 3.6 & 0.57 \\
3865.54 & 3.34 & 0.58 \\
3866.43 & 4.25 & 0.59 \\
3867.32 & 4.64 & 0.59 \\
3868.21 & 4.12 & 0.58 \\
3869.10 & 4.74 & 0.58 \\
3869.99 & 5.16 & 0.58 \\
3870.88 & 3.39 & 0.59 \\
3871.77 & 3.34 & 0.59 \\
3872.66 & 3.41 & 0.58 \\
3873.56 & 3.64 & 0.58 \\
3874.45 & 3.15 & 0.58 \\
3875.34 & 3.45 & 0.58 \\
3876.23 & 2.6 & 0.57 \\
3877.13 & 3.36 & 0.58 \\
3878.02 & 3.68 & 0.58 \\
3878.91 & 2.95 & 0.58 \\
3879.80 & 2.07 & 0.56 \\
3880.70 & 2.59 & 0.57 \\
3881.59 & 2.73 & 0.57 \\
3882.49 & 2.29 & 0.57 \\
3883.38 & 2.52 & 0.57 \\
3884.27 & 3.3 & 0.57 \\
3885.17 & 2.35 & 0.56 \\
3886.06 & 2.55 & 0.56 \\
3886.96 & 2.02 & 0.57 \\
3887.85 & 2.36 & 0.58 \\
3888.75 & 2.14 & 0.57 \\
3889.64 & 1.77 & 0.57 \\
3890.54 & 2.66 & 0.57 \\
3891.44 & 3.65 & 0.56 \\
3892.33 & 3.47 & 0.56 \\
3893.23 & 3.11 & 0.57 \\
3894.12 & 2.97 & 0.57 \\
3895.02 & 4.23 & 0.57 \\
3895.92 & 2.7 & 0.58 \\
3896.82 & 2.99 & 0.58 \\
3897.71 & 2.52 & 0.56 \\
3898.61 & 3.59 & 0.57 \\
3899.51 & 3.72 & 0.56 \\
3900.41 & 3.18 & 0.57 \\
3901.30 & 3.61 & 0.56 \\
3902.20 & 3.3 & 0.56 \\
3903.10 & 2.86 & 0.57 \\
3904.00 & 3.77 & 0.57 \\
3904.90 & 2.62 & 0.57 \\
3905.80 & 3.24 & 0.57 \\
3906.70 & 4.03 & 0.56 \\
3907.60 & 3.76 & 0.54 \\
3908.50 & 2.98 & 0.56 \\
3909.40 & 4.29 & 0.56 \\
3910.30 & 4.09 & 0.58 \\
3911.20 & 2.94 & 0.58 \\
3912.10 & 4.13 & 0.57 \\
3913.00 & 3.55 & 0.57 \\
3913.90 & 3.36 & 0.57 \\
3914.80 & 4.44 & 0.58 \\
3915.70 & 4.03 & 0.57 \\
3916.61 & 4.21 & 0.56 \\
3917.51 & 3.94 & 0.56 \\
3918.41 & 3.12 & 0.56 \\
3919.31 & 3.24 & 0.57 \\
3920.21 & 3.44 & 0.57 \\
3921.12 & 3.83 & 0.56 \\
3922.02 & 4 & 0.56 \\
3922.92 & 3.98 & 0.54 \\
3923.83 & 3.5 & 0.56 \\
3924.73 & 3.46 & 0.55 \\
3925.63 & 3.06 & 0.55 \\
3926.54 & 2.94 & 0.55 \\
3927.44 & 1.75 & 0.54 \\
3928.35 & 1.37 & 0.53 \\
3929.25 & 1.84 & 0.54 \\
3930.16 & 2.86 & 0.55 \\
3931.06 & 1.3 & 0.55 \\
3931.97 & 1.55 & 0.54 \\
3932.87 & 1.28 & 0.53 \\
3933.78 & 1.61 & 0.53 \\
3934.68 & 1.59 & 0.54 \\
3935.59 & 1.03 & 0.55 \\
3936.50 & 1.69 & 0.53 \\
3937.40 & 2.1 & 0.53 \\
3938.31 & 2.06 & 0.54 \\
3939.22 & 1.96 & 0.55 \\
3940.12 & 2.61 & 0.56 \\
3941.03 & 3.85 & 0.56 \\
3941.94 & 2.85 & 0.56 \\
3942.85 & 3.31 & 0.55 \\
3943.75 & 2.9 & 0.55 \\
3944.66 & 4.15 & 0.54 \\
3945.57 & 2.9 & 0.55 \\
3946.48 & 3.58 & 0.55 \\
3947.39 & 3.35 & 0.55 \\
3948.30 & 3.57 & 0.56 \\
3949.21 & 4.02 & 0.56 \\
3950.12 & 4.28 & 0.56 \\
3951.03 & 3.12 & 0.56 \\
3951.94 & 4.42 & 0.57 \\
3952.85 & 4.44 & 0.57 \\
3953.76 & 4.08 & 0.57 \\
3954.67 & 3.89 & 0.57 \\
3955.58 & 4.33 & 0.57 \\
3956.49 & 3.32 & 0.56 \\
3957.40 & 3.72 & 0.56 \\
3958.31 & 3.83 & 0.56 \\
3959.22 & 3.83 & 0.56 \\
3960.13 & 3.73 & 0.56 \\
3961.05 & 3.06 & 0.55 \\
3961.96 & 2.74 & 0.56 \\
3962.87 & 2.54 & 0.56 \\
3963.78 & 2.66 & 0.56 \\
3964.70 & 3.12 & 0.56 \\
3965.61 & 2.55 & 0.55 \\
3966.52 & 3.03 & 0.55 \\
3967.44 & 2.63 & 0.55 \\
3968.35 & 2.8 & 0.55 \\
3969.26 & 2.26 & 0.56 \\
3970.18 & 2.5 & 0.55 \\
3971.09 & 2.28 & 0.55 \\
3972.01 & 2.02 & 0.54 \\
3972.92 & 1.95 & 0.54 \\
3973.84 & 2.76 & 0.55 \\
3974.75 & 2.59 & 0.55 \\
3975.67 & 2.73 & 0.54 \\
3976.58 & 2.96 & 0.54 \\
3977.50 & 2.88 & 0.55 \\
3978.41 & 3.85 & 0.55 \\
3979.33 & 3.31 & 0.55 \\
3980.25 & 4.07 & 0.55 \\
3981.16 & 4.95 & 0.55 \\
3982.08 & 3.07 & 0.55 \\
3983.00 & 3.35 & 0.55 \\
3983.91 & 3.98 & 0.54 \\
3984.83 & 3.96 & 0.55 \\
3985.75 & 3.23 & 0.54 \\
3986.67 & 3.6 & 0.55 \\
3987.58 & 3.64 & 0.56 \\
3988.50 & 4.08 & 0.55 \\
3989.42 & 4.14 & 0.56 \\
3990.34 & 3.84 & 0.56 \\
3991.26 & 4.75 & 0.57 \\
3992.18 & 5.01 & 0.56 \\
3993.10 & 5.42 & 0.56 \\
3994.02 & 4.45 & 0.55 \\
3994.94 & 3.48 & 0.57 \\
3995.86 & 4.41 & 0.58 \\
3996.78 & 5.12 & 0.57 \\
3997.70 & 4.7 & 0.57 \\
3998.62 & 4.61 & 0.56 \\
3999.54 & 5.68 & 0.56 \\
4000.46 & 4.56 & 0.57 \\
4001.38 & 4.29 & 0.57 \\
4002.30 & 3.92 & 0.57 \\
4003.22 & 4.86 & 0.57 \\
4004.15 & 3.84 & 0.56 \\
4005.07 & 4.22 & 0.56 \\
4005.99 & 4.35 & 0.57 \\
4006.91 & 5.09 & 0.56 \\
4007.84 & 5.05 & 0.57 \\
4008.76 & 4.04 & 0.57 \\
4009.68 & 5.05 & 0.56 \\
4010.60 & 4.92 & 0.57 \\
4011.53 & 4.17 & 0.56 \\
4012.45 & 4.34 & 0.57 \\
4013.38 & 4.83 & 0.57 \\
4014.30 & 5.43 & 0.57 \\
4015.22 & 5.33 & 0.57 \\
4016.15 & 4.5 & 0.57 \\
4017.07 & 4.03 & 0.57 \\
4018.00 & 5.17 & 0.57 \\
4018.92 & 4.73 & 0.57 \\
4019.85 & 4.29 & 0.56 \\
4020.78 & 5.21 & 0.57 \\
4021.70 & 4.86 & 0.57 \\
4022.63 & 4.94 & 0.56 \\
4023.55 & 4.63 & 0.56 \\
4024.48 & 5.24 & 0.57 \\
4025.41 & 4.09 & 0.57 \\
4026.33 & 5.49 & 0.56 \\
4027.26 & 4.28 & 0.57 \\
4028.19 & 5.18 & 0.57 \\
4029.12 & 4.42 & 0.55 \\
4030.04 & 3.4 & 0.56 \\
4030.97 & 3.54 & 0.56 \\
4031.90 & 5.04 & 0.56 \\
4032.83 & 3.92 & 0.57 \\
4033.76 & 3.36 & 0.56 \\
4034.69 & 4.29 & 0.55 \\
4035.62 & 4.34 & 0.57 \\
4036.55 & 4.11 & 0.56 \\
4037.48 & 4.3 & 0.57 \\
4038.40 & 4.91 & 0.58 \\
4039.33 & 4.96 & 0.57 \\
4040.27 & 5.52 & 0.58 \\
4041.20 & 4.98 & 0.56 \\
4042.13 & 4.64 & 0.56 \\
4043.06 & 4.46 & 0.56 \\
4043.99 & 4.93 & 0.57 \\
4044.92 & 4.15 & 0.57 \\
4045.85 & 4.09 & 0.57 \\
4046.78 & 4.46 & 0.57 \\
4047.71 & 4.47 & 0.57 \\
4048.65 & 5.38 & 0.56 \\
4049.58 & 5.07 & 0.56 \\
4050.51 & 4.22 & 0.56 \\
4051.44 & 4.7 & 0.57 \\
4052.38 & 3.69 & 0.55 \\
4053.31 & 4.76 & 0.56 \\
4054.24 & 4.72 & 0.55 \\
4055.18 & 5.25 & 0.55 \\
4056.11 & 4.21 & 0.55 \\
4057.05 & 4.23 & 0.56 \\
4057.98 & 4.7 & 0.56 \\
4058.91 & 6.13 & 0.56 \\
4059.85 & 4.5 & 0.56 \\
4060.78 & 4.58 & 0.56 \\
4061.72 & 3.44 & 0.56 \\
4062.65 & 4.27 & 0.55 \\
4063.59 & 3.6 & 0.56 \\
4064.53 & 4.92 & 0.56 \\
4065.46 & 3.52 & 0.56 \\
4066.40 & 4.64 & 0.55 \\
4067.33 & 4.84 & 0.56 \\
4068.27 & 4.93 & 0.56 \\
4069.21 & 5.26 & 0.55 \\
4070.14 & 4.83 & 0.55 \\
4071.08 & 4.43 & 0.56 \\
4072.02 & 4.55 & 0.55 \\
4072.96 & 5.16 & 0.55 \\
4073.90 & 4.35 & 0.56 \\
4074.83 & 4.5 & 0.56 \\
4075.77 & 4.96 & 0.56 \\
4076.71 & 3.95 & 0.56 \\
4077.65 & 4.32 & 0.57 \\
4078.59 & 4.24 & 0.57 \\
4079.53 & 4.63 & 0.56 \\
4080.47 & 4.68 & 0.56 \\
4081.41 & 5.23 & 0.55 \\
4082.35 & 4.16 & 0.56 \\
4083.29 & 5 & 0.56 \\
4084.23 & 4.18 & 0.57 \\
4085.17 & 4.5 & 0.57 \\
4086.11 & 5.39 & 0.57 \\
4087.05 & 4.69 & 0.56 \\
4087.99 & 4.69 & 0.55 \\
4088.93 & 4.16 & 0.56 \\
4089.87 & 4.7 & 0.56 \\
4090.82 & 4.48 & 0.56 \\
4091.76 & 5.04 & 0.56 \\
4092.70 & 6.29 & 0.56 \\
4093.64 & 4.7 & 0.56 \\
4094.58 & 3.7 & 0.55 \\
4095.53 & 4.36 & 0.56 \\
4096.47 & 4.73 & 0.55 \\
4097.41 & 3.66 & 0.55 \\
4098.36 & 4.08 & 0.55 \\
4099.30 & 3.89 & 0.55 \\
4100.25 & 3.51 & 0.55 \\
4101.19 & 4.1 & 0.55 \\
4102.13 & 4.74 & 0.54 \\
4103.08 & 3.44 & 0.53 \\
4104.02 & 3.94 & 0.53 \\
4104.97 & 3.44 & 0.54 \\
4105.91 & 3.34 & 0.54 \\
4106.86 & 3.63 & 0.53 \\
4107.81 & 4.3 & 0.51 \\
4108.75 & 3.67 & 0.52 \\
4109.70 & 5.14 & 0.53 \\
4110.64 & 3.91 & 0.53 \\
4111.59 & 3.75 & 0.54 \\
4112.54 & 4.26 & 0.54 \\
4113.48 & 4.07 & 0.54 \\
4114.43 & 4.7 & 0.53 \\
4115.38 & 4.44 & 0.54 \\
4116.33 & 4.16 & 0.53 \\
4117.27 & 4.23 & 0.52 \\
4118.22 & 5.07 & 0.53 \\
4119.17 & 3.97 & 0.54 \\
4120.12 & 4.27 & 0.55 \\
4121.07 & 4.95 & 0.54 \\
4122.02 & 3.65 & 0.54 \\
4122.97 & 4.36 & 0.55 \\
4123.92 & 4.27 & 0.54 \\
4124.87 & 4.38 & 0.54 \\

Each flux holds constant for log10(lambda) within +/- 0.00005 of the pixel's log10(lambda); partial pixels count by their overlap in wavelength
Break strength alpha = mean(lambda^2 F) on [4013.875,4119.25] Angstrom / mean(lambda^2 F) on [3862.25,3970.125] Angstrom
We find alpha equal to 1.53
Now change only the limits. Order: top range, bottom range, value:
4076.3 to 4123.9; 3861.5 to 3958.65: 1.49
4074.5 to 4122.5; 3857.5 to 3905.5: 1.52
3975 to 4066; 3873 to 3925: 1.45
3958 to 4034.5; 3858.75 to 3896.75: 1.33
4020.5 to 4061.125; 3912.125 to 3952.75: 1.62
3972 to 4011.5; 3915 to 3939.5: 1.59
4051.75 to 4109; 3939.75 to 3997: 1.35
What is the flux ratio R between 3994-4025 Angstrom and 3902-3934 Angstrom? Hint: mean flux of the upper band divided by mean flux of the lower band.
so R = 1.5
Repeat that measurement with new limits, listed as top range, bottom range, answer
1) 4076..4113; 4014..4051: 0.94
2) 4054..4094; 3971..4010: 1.17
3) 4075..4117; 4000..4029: 0.93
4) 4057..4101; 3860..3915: 1.38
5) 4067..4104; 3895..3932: 1.38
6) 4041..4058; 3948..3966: 1.28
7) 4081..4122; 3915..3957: 1.42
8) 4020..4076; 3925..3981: 1.58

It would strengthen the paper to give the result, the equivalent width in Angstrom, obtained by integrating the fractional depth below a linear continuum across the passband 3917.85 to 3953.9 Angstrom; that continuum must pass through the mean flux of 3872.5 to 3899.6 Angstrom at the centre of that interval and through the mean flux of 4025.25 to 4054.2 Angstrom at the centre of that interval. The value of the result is 5.6 Angstrom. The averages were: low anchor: 2.9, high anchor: 4.5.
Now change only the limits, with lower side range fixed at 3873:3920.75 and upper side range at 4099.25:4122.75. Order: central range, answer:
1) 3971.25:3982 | 1.4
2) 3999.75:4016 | -4.2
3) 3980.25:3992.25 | -1.2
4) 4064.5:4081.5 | -2.8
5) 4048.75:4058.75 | -2.0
